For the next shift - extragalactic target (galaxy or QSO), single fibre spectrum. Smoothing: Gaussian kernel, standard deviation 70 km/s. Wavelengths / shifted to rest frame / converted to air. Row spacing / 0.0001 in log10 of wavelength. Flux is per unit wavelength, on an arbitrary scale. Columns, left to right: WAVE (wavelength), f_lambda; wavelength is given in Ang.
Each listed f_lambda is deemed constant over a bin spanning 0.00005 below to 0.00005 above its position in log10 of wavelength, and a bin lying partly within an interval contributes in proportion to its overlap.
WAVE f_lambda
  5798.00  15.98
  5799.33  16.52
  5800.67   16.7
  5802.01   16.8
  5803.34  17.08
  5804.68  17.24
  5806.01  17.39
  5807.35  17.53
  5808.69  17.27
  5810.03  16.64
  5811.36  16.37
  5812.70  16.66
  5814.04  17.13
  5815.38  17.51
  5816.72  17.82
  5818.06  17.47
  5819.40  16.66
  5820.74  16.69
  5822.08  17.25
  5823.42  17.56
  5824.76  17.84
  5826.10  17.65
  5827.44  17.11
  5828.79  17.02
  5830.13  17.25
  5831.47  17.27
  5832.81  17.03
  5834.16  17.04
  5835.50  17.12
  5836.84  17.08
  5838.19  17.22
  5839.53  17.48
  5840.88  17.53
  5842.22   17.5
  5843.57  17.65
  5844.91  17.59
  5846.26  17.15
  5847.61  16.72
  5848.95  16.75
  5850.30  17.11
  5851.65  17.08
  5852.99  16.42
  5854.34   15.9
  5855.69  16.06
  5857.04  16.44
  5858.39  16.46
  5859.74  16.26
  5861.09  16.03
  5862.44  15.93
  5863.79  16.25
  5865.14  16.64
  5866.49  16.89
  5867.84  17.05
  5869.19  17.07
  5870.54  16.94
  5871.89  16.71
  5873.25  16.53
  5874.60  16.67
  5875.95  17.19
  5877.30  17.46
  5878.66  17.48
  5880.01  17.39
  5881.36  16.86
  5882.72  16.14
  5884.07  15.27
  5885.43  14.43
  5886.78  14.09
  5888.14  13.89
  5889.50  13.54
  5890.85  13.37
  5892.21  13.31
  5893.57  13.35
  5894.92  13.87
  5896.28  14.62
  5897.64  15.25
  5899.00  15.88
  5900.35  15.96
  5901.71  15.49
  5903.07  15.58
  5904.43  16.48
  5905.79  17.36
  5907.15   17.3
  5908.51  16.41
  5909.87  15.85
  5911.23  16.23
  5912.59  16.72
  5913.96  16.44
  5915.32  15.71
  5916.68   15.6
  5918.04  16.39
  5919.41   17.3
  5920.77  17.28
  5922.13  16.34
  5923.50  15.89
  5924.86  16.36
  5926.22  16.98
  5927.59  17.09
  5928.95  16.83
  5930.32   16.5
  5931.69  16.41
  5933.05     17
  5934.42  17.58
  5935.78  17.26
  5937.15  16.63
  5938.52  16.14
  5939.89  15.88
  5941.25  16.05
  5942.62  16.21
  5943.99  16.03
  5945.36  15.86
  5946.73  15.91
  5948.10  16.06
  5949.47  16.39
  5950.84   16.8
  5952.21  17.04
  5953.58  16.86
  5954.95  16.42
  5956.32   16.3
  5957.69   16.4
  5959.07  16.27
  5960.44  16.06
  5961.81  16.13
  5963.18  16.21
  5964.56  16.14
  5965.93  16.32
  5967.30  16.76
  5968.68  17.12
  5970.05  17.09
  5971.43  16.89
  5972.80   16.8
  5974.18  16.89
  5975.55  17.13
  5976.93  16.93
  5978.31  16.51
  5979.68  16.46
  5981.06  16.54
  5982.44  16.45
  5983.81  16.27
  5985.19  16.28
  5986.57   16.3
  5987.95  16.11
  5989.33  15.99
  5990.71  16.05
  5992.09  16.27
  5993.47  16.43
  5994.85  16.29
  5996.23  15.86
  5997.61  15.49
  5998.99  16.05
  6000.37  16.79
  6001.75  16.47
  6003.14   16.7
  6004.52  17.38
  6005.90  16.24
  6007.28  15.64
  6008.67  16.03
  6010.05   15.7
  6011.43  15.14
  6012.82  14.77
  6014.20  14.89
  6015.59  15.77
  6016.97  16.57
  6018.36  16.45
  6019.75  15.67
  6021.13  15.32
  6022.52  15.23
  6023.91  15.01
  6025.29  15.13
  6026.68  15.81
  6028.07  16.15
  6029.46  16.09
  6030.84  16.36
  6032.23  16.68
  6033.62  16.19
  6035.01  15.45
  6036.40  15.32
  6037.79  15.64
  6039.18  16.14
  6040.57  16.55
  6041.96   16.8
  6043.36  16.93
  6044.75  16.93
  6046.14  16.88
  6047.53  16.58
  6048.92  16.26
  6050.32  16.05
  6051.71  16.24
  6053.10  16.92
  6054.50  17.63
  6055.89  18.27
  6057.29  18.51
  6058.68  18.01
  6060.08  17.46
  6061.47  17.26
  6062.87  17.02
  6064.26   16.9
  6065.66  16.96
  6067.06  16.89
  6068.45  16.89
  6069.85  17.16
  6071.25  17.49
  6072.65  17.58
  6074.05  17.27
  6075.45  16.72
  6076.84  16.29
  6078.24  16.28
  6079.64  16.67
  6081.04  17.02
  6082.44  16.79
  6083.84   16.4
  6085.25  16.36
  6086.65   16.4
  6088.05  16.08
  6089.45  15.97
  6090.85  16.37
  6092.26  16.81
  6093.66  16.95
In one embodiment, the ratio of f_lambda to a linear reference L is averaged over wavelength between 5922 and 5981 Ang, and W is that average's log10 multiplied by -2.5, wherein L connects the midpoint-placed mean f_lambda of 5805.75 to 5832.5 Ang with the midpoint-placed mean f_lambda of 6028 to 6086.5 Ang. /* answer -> 0.03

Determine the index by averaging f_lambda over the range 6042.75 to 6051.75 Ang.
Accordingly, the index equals 16.6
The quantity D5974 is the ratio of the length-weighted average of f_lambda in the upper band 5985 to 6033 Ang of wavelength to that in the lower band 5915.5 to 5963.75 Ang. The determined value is 0.97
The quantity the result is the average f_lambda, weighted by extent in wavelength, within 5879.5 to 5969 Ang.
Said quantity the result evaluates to 16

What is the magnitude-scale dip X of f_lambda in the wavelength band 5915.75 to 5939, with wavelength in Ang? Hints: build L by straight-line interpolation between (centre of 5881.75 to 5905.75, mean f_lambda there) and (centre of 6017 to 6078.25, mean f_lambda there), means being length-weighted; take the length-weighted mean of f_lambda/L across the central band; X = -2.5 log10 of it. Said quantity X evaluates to -0.10 mag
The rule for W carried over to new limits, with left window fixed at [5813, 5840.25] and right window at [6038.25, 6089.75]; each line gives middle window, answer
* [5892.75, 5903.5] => 0.15 mag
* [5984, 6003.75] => 0.05 mag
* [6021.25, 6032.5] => 0.08 mag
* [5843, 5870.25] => 0.03 mag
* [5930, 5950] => 0.04 mag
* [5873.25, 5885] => 0.03 mag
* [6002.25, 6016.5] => 0.07 mag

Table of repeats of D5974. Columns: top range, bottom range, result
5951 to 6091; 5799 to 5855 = 0.96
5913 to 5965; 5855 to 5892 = 1.02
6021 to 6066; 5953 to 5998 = 1.01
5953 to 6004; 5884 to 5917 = 1.08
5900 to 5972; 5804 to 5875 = 0.97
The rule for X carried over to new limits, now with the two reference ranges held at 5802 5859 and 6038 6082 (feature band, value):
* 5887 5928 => 0.089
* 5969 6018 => 0.048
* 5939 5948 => 0.068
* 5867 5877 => 0.010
